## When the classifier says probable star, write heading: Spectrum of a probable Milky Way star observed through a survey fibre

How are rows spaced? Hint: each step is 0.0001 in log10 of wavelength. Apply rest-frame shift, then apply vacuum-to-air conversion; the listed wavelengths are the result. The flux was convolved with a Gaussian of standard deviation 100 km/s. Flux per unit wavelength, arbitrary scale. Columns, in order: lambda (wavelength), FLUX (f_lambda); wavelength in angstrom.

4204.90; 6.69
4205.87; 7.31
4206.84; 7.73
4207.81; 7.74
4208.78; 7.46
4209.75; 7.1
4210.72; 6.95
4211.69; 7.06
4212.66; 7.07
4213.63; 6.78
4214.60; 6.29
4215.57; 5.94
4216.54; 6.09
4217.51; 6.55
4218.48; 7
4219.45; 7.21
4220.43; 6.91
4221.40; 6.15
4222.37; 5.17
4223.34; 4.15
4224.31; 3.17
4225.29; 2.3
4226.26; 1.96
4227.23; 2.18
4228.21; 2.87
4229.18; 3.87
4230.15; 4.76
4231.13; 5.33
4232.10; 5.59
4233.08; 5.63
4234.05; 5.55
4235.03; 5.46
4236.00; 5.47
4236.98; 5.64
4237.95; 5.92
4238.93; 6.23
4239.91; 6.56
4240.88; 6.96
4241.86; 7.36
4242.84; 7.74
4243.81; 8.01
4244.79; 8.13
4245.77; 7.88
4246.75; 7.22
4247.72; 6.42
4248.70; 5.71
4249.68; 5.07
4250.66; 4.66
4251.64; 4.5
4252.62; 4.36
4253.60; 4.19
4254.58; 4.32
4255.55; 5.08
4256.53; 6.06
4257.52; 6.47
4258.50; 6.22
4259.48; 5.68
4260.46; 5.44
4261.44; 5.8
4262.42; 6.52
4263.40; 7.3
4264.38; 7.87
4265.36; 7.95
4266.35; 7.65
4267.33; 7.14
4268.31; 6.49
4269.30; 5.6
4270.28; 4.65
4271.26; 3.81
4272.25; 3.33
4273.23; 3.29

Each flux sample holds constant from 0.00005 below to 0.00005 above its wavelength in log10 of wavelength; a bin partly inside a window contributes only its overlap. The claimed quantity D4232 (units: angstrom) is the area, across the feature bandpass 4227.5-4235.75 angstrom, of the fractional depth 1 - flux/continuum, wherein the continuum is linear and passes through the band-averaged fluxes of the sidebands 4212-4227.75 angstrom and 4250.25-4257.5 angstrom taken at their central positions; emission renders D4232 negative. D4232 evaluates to 0.5 angstrom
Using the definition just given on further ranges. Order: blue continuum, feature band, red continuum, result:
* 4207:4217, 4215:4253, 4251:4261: 2.6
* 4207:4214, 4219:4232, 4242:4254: 4.7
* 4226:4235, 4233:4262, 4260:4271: -3.7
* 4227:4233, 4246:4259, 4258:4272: 0.2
